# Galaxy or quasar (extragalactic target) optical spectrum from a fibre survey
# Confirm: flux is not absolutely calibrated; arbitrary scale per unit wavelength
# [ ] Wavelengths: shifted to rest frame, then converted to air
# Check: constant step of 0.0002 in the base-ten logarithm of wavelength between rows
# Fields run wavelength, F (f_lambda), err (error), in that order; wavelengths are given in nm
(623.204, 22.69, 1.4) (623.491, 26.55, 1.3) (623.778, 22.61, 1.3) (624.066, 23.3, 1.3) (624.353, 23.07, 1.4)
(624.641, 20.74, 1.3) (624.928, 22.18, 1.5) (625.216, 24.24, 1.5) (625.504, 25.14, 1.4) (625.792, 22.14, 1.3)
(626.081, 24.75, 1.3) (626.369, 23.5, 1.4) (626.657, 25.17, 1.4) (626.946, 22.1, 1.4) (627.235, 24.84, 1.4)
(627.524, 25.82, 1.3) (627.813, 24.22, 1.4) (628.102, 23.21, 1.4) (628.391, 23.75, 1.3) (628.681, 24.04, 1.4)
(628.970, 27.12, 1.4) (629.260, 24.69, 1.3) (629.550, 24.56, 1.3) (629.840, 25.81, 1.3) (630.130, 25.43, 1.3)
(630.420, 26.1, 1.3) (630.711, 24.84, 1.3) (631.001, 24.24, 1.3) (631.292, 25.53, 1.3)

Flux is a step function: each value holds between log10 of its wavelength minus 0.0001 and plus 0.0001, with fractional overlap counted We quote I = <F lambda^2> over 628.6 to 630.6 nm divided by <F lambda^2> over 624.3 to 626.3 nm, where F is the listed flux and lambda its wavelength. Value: 1.1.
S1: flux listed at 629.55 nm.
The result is 24.56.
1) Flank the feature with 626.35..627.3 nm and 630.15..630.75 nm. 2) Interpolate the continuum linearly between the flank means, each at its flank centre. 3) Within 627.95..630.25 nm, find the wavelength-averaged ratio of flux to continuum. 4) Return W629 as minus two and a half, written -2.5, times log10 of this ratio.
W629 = 0.01 mag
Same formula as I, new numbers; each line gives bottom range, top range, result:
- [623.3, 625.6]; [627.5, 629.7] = 1.06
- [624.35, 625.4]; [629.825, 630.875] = 1.15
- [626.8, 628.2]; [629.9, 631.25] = 1.06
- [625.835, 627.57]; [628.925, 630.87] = 1.06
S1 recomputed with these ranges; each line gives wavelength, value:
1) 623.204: 22.69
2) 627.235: 24.84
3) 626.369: 23.5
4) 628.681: 24.04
